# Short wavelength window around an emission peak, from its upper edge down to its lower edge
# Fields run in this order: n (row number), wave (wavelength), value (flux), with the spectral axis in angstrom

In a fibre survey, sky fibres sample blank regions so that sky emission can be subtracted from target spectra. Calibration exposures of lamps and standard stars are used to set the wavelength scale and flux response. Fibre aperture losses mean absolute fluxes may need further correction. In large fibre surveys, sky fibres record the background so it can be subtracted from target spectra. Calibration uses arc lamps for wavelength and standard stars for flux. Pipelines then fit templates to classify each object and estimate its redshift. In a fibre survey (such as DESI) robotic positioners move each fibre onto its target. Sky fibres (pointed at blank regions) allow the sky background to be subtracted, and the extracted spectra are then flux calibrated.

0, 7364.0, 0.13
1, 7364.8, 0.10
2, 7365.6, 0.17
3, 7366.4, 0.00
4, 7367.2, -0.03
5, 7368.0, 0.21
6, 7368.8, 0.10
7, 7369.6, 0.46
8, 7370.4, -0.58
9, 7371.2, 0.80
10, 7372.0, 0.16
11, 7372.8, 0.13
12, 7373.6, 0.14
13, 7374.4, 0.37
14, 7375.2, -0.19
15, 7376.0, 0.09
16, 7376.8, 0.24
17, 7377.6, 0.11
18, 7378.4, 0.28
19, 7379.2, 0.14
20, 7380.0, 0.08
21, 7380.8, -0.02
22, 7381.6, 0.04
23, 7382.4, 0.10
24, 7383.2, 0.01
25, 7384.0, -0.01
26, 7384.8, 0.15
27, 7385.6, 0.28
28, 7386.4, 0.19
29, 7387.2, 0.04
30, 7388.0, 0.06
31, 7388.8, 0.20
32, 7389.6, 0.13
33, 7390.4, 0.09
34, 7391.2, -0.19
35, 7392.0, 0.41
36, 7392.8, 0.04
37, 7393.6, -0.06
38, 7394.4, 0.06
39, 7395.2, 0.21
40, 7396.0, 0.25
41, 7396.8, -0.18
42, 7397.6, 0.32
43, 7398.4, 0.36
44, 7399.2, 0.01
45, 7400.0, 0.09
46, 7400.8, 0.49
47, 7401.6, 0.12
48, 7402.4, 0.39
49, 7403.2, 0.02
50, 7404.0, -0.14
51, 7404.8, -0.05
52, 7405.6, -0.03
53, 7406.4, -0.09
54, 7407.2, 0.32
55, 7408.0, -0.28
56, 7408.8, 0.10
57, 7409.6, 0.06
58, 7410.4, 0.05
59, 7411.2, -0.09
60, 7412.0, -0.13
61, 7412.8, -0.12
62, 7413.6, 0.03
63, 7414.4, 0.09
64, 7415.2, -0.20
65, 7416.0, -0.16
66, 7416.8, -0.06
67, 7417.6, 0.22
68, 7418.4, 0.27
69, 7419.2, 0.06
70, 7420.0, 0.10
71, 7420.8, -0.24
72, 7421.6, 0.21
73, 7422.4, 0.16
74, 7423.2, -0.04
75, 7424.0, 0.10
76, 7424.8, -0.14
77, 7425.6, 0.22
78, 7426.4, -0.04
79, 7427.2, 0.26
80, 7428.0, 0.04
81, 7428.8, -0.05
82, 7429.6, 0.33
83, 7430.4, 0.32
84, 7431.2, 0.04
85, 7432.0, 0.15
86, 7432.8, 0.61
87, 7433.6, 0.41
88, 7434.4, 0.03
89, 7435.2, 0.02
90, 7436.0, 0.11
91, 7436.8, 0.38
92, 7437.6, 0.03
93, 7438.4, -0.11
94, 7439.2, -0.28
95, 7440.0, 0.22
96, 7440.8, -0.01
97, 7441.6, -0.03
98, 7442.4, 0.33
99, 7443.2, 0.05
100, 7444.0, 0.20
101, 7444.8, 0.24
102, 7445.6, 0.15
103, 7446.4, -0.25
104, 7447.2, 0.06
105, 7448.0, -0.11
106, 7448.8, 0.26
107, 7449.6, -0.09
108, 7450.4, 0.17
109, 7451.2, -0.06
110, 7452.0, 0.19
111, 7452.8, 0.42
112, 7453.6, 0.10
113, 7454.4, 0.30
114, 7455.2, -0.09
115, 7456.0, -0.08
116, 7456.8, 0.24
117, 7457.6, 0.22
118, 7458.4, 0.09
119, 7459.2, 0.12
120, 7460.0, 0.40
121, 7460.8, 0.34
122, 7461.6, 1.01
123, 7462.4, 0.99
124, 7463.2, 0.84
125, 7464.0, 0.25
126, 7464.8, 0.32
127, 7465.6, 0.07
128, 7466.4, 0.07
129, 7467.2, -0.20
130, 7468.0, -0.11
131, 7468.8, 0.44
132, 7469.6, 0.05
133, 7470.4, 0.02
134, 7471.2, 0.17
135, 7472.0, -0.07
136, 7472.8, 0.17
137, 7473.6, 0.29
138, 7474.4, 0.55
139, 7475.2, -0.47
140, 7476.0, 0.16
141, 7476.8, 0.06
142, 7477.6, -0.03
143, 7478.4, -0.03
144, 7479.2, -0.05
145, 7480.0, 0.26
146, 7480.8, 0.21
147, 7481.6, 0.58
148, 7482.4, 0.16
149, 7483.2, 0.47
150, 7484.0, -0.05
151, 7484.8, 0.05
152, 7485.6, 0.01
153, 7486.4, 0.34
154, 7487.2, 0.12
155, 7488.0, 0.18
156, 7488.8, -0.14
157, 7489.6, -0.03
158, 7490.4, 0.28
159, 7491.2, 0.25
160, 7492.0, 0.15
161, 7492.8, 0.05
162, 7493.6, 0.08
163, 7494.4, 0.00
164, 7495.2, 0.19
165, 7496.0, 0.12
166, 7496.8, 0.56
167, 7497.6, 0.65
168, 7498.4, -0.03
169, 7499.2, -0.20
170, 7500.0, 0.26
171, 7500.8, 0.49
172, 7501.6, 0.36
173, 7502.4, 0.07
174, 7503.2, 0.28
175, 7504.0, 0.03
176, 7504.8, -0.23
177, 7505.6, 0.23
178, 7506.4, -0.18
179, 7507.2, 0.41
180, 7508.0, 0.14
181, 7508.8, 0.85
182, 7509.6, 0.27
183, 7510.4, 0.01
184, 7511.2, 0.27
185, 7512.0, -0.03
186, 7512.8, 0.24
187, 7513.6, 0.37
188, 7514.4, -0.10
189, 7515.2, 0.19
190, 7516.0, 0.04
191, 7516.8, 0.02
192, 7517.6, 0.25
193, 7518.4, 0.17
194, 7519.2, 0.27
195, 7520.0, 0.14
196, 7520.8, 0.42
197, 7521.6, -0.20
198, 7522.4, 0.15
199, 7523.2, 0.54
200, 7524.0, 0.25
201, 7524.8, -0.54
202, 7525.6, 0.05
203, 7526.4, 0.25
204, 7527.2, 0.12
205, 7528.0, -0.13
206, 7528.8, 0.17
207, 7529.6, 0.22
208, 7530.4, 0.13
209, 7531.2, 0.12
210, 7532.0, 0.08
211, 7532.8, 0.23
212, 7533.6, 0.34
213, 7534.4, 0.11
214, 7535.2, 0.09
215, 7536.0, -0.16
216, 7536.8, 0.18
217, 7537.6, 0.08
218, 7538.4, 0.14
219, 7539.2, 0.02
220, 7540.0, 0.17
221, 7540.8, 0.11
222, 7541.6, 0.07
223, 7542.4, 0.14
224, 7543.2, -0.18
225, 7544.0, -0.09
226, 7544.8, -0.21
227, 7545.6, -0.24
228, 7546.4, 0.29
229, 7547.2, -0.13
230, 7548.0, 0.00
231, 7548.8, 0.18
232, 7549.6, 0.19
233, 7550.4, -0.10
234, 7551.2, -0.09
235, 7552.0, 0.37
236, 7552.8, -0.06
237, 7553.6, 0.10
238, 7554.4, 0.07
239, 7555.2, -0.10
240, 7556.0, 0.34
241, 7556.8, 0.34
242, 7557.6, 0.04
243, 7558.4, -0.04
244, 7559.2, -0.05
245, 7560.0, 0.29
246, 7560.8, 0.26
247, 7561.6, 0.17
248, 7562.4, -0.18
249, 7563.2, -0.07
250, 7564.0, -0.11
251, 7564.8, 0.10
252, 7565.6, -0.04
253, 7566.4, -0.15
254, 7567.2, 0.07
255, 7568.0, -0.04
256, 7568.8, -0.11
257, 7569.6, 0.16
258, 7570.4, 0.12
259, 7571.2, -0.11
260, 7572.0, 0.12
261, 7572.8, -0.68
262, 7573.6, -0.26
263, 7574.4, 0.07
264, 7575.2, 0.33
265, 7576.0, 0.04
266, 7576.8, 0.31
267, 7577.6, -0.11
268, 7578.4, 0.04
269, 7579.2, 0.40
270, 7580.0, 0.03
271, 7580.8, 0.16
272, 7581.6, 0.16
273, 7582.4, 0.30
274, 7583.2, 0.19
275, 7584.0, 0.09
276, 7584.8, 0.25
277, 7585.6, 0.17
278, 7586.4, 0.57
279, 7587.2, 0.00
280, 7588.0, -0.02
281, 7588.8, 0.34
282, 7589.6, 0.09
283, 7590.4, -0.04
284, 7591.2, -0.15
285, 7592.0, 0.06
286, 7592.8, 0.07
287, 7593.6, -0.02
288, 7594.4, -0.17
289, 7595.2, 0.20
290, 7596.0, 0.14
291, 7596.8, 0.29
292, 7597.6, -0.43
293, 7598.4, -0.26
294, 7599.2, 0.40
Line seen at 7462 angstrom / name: Halpha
